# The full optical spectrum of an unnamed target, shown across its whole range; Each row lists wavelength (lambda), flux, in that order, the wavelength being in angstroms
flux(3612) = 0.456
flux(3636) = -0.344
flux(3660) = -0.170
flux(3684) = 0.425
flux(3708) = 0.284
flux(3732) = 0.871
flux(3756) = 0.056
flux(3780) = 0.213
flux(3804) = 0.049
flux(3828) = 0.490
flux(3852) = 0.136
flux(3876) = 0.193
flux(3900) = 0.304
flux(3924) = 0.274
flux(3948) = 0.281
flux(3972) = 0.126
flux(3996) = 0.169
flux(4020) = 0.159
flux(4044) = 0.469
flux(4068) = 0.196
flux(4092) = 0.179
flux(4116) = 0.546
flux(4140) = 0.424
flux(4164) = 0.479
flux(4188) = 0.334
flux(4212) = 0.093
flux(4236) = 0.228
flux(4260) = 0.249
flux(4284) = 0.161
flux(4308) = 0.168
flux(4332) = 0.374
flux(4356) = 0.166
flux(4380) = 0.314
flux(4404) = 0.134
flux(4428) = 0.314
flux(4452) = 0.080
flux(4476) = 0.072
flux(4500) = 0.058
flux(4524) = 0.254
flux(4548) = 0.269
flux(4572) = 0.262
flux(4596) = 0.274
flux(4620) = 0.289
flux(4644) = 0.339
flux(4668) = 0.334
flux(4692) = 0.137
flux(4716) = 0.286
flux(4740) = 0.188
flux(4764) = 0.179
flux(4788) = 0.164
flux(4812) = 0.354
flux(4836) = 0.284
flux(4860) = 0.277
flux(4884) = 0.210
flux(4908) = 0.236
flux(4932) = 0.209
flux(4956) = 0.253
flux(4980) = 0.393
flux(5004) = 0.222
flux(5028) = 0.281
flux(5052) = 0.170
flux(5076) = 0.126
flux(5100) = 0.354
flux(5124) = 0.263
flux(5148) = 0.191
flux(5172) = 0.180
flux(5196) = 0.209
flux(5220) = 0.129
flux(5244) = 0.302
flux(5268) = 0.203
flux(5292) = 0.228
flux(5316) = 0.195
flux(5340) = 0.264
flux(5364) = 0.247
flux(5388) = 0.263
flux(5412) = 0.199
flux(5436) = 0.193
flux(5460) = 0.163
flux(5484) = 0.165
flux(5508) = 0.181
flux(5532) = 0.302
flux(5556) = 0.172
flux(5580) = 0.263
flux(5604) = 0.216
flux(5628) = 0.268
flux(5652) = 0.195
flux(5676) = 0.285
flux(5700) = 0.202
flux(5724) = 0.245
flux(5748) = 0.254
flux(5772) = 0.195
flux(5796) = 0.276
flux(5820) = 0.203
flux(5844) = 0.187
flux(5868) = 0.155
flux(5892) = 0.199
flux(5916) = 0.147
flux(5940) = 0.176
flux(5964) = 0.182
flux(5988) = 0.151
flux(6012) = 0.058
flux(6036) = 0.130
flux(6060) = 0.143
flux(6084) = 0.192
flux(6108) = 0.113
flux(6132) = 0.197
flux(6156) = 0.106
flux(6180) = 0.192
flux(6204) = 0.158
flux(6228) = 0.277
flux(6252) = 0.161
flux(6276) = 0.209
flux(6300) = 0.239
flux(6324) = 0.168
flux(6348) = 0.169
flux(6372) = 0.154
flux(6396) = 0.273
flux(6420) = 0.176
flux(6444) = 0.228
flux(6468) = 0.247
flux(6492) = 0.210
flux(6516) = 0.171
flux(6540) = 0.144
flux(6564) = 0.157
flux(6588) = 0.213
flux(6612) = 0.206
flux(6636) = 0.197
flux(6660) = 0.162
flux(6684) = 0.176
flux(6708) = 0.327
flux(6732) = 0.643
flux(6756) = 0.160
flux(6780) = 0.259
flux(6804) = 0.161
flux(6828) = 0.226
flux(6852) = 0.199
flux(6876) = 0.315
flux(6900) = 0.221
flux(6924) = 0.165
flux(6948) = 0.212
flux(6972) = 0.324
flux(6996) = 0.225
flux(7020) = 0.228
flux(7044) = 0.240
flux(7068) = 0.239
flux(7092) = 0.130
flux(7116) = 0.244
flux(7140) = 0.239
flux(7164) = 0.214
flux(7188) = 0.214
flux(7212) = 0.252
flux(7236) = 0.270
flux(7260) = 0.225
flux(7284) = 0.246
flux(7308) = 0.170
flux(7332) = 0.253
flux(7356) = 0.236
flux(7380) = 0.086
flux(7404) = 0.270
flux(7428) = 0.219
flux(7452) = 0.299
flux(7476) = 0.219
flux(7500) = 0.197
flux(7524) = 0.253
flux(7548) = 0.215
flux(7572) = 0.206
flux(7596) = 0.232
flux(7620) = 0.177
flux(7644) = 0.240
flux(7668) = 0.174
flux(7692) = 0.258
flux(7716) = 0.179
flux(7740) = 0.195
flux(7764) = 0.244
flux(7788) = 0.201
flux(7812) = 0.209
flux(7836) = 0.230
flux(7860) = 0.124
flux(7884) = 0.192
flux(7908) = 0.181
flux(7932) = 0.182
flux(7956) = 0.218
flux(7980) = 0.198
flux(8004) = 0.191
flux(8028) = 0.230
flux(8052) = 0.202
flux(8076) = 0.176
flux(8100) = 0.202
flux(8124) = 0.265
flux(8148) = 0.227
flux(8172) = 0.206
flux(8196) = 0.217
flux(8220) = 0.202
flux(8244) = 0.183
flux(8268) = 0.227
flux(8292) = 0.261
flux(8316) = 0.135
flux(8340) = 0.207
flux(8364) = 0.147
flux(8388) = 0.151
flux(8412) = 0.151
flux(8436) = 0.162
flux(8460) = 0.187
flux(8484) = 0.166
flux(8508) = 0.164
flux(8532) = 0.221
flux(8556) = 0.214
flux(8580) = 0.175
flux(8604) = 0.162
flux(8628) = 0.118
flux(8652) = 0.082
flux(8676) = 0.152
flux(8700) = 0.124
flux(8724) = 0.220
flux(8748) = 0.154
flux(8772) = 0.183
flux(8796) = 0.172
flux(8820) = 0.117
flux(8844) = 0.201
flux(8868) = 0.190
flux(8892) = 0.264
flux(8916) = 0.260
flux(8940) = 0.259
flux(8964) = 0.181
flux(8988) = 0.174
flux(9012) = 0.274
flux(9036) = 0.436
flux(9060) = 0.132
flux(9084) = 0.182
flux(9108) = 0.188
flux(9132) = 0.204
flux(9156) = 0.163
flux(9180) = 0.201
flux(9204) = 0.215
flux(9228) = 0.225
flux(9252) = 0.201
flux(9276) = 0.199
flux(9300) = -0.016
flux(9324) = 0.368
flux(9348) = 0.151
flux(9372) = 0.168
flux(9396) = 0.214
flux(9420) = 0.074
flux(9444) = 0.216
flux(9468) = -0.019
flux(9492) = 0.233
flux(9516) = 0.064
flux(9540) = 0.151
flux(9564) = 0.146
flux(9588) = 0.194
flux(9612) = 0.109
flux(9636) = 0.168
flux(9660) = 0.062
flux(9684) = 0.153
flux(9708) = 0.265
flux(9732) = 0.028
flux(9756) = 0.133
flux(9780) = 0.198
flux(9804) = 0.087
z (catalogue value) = 0.80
